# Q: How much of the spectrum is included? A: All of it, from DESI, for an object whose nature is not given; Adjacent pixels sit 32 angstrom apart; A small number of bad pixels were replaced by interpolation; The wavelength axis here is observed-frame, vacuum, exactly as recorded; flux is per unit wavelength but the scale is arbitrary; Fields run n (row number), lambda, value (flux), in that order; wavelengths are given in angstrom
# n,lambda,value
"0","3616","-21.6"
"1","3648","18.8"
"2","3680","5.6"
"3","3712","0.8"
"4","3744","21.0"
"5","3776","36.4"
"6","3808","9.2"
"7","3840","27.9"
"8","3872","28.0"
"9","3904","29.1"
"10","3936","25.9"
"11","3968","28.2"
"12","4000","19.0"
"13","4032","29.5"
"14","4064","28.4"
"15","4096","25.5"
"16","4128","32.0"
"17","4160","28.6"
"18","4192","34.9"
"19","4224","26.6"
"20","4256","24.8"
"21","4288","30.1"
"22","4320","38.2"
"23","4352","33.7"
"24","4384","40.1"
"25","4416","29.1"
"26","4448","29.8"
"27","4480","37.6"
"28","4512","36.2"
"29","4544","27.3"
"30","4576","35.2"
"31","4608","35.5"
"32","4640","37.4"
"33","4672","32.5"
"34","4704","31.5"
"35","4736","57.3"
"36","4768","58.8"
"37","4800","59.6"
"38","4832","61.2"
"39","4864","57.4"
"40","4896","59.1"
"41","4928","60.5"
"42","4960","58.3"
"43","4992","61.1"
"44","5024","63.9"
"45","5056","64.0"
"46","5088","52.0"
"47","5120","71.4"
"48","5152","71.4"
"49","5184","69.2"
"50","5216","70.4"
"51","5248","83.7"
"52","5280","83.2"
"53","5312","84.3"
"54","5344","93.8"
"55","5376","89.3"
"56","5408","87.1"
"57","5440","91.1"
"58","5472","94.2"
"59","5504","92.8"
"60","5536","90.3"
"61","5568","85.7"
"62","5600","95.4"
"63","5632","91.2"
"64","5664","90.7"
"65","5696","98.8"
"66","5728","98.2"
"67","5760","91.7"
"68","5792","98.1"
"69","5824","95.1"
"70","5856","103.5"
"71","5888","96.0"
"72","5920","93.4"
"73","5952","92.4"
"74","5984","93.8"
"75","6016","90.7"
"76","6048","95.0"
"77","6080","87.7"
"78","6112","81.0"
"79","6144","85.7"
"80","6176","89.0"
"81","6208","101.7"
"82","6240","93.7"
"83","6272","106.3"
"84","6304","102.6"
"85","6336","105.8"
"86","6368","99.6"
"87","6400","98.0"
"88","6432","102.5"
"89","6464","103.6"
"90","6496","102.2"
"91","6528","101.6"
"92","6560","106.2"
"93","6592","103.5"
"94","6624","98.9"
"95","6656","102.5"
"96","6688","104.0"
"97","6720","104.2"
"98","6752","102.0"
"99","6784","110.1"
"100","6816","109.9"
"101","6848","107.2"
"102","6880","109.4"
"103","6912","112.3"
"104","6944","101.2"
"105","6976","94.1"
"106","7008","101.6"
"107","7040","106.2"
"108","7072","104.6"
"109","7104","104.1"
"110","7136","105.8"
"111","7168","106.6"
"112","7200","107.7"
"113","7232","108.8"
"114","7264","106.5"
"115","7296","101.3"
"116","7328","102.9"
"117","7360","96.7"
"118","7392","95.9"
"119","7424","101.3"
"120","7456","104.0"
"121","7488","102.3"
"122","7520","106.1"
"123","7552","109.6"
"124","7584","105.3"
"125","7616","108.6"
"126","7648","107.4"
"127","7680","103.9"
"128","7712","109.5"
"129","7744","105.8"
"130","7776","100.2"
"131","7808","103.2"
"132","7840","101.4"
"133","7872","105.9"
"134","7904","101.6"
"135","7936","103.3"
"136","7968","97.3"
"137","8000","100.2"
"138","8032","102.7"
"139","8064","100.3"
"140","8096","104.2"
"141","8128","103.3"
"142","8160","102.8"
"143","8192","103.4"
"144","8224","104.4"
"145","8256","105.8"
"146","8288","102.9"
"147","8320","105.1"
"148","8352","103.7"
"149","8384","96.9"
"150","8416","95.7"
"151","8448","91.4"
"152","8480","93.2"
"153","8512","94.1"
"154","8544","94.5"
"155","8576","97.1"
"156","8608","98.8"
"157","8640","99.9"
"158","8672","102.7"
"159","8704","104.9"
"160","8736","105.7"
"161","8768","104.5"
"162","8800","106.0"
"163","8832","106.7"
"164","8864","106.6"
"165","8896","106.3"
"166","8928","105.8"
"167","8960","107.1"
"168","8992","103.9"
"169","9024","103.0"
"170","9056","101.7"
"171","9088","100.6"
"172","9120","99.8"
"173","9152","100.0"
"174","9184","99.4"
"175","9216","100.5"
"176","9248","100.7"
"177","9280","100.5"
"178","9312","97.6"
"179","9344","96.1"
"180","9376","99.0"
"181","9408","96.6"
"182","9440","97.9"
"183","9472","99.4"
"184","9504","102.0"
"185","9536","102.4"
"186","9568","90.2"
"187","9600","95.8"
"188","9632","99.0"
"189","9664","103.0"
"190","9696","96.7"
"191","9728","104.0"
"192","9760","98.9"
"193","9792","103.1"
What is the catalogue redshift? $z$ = 0.18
